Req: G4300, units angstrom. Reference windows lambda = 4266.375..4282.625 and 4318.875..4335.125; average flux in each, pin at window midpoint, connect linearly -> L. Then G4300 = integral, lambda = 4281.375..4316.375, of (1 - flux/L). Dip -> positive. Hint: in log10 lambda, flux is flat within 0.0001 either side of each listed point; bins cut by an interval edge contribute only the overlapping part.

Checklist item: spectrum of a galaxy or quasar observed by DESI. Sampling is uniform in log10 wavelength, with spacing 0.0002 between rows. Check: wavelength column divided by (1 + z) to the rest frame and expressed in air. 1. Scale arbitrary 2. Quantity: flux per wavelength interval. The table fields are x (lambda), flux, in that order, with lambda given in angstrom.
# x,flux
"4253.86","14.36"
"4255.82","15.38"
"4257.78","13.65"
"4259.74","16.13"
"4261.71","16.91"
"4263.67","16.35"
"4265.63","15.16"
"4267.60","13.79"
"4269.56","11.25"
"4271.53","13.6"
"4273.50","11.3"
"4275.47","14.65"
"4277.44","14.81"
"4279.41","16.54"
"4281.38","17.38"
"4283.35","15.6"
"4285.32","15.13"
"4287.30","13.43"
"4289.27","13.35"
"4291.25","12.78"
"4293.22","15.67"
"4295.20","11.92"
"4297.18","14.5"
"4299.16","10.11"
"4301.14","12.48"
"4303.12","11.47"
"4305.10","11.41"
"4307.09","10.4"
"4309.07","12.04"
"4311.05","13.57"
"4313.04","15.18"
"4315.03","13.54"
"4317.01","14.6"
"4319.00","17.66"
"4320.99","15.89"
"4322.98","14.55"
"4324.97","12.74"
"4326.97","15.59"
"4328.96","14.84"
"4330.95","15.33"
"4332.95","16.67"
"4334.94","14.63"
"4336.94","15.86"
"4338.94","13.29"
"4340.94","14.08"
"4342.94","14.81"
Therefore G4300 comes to 3.43 angstrom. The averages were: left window 14.2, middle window 13.2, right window 15.2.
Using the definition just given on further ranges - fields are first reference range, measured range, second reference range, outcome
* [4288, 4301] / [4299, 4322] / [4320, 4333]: 1.2 angstrom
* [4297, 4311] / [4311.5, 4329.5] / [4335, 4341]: -2.6 angstrom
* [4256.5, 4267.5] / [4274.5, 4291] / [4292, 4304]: -1.3 angstrom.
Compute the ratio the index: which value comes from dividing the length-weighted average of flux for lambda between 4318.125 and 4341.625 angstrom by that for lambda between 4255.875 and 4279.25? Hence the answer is 1.04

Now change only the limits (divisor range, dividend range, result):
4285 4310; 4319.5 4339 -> 1.20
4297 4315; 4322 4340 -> 1.20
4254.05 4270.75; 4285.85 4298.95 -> 0.91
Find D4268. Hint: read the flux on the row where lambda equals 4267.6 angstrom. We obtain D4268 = 13.79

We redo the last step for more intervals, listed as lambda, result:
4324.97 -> 12.74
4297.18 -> 14.5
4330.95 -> 15.33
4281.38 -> 17.38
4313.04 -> 15.18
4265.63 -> 15.16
